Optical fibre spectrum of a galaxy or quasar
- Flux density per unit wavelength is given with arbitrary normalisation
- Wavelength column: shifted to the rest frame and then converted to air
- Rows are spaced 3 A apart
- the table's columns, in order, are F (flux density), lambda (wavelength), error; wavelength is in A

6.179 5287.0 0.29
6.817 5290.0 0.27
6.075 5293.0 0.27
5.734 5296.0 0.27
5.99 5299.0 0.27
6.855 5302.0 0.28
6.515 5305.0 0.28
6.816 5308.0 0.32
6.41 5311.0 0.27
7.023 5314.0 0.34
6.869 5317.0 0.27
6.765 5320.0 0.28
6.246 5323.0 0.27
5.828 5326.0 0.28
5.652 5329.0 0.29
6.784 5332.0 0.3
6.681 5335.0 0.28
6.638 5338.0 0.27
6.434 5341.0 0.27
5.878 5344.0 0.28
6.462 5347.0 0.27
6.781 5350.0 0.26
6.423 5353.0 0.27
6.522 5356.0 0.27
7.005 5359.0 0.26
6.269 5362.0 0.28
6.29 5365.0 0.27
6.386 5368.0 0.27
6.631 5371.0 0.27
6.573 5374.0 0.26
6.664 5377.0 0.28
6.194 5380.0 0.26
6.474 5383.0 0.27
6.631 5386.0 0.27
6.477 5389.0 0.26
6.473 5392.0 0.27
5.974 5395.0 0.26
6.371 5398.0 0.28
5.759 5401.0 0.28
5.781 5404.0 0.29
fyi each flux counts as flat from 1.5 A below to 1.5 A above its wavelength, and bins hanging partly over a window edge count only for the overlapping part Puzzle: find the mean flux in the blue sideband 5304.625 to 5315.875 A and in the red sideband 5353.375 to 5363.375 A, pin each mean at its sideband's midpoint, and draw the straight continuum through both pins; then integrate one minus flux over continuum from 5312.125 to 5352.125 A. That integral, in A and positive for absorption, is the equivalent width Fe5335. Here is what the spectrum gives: 1.15 A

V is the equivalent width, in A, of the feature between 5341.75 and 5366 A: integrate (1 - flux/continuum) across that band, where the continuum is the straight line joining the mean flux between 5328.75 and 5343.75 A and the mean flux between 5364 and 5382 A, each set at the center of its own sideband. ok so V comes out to 0.0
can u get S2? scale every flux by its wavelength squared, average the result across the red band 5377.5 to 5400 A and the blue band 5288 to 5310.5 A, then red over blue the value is 1.03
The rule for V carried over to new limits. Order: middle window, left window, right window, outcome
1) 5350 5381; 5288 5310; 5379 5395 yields -0.51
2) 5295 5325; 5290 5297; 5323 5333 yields -2.11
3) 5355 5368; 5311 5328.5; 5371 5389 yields 0.00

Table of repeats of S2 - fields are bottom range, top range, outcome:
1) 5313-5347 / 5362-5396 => 1.02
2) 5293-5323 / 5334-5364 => 1.01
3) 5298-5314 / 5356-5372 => 1.01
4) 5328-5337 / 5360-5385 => 1.02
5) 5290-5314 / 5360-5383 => 1.03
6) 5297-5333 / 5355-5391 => 1.03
